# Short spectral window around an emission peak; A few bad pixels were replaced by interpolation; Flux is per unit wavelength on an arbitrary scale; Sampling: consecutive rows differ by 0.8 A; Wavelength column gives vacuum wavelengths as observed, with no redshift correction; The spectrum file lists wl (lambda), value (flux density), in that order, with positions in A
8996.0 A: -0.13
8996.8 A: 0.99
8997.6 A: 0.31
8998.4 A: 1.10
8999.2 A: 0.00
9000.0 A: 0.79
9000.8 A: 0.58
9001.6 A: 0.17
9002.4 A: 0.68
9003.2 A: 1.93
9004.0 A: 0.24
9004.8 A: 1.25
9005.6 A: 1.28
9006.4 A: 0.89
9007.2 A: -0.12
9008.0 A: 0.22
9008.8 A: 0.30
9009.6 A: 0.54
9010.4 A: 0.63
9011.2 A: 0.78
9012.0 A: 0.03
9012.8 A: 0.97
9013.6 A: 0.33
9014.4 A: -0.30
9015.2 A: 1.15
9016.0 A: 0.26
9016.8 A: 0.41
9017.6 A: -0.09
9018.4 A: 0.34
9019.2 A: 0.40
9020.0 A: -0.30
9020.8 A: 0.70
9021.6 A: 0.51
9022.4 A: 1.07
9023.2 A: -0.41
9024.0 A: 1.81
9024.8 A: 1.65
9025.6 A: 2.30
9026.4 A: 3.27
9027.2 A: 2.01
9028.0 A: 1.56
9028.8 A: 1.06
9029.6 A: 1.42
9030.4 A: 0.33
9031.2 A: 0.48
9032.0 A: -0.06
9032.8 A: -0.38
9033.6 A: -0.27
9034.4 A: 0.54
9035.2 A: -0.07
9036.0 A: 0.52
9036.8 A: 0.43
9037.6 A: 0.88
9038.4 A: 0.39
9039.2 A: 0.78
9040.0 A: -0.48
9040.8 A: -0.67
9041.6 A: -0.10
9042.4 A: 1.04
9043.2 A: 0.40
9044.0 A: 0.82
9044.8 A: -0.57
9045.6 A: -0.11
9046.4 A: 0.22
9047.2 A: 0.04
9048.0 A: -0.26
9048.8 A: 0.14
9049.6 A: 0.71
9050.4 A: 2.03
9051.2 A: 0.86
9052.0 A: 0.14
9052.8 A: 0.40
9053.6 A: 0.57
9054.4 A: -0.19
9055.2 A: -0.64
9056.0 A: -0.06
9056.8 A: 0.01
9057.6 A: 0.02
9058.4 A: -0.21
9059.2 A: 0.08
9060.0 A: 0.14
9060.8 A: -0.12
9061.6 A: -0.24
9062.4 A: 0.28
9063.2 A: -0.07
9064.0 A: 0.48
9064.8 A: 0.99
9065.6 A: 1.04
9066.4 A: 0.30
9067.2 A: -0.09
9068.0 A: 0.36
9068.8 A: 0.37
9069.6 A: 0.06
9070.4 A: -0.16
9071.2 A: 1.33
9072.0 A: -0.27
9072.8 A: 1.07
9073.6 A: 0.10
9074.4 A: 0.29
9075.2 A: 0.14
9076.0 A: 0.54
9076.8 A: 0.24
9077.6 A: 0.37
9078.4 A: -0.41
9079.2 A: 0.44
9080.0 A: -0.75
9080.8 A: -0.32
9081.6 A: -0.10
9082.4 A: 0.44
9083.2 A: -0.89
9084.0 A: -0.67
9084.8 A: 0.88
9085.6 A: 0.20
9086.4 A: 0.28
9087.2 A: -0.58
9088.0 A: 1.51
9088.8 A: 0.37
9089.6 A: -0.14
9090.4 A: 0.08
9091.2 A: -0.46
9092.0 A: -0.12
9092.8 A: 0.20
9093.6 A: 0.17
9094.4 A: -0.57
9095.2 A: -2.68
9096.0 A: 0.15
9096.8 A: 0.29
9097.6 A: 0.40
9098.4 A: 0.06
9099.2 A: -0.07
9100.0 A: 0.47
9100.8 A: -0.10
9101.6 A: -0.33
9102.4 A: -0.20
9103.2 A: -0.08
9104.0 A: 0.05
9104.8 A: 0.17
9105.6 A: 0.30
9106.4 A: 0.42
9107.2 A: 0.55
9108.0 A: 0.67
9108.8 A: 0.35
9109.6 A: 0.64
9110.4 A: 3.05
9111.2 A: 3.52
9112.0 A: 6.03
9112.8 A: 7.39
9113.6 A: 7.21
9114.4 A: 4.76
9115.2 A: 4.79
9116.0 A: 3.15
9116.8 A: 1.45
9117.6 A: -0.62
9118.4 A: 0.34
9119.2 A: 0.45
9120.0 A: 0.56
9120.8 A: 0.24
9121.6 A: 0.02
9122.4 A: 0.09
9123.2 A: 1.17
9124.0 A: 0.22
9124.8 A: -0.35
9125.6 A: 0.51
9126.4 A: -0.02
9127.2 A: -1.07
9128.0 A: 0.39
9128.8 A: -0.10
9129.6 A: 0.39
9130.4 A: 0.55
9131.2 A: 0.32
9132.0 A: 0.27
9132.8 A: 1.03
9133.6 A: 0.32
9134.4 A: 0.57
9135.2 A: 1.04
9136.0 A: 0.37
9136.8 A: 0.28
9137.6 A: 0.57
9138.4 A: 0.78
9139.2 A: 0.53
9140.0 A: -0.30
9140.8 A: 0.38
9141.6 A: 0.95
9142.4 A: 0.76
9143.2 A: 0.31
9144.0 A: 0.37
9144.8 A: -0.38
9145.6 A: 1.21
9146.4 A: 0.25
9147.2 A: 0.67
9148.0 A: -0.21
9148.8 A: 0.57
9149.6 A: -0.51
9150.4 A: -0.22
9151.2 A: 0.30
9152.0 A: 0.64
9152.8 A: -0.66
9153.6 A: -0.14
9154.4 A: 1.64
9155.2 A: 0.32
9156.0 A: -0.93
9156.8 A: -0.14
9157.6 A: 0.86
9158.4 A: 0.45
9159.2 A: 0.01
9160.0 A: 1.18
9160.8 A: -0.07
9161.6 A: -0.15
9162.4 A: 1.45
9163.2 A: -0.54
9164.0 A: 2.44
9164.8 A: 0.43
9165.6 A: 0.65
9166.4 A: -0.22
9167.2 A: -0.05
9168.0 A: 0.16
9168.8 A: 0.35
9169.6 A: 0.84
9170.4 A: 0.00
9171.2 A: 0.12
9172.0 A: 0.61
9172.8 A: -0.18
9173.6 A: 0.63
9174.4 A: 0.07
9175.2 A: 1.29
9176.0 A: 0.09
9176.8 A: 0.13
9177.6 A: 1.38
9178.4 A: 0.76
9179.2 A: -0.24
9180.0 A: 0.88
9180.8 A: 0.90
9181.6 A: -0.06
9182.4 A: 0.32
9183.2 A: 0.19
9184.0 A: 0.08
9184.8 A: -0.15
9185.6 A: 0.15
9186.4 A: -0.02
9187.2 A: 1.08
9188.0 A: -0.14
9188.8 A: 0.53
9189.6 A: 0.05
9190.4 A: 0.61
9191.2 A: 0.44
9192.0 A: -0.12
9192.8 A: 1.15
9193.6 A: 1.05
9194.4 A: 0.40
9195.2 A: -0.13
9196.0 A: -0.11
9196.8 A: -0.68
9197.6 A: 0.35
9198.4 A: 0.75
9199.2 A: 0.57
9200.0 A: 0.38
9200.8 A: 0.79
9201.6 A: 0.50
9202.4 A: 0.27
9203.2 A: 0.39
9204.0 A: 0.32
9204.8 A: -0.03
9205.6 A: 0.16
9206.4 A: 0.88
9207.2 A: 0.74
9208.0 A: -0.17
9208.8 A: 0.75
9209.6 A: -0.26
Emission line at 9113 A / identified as [O III] 5007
